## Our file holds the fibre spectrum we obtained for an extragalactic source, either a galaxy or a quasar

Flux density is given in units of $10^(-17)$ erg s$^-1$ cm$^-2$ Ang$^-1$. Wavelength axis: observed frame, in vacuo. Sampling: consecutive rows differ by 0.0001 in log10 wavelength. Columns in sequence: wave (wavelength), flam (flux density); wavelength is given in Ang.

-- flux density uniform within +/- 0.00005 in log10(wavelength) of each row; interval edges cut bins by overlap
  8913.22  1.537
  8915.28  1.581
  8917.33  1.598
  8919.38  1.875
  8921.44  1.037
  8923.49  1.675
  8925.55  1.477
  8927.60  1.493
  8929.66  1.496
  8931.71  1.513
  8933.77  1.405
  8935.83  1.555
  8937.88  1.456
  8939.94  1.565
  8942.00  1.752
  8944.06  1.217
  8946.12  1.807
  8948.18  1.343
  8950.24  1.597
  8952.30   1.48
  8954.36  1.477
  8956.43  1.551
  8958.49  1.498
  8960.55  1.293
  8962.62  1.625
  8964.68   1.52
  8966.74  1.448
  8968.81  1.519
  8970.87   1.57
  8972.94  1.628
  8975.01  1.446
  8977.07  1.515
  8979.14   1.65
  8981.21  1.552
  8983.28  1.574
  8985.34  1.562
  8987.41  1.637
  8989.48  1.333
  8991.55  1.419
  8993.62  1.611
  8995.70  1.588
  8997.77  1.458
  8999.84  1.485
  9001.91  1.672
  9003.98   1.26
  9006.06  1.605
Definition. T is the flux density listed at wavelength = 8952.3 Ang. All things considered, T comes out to 1.48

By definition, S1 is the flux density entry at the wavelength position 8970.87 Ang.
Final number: 1.57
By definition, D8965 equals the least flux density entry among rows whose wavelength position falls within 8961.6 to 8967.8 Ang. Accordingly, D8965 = 1.448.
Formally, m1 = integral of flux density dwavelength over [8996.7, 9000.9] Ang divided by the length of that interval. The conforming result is 1.48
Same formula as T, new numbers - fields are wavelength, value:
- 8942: 1.752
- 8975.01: 1.446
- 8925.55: 1.477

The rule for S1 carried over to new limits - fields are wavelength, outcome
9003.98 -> 1.26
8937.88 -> 1.456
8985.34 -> 1.562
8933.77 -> 1.405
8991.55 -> 1.419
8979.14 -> 1.65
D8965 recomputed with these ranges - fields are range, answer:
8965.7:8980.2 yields 1.446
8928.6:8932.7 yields 1.496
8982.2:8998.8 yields 1.333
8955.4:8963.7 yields 1.293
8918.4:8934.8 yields 1.037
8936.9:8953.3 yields 1.217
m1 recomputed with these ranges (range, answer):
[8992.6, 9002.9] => 1.56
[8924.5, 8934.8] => 1.48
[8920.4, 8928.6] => 1.42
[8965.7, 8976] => 1.52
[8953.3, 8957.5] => 1.51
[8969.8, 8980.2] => 1.56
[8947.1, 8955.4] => 1.48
